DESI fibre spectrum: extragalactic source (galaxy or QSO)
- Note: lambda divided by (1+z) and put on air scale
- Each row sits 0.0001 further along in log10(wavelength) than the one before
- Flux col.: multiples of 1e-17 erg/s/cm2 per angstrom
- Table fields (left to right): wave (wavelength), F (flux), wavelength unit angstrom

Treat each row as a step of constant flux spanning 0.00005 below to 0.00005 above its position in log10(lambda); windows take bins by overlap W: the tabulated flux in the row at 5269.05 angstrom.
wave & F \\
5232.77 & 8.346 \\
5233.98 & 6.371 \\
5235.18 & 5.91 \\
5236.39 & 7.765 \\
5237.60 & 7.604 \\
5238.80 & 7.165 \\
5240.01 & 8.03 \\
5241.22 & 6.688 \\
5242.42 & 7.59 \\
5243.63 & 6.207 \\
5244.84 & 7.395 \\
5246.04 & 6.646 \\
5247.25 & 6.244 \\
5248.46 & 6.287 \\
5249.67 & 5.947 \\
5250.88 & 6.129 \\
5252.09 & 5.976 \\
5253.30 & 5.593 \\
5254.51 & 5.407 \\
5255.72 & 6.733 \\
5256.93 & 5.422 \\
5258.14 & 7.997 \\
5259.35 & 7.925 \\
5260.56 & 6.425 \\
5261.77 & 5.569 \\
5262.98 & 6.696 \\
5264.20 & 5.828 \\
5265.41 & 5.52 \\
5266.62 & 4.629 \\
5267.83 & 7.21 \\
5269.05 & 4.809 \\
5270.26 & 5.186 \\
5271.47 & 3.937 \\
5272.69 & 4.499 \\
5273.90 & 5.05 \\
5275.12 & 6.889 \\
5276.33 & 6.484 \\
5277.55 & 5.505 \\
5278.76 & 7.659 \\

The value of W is 4.809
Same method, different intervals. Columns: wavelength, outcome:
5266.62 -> 4.629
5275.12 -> 6.889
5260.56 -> 6.425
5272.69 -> 4.499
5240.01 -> 8.03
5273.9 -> 5.05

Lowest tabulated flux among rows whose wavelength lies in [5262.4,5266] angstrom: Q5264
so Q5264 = 5.52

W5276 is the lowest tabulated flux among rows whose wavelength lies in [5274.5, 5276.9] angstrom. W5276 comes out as 6.484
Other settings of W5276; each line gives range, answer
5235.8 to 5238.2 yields 7.604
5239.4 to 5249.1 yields 6.207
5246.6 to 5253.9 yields 5.593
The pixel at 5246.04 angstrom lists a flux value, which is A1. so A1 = 6.646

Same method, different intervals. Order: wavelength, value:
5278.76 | 7.659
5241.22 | 6.688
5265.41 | 5.52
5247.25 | 6.244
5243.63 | 6.207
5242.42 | 7.59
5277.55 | 5.505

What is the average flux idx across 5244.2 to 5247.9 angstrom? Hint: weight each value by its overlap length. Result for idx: 6.75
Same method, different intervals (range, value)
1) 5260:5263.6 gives 6.22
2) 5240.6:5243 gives 7.15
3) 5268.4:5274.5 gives 4.71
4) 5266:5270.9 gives 5.45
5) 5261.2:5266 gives 5.9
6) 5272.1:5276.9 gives 5.73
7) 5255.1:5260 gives 7.01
